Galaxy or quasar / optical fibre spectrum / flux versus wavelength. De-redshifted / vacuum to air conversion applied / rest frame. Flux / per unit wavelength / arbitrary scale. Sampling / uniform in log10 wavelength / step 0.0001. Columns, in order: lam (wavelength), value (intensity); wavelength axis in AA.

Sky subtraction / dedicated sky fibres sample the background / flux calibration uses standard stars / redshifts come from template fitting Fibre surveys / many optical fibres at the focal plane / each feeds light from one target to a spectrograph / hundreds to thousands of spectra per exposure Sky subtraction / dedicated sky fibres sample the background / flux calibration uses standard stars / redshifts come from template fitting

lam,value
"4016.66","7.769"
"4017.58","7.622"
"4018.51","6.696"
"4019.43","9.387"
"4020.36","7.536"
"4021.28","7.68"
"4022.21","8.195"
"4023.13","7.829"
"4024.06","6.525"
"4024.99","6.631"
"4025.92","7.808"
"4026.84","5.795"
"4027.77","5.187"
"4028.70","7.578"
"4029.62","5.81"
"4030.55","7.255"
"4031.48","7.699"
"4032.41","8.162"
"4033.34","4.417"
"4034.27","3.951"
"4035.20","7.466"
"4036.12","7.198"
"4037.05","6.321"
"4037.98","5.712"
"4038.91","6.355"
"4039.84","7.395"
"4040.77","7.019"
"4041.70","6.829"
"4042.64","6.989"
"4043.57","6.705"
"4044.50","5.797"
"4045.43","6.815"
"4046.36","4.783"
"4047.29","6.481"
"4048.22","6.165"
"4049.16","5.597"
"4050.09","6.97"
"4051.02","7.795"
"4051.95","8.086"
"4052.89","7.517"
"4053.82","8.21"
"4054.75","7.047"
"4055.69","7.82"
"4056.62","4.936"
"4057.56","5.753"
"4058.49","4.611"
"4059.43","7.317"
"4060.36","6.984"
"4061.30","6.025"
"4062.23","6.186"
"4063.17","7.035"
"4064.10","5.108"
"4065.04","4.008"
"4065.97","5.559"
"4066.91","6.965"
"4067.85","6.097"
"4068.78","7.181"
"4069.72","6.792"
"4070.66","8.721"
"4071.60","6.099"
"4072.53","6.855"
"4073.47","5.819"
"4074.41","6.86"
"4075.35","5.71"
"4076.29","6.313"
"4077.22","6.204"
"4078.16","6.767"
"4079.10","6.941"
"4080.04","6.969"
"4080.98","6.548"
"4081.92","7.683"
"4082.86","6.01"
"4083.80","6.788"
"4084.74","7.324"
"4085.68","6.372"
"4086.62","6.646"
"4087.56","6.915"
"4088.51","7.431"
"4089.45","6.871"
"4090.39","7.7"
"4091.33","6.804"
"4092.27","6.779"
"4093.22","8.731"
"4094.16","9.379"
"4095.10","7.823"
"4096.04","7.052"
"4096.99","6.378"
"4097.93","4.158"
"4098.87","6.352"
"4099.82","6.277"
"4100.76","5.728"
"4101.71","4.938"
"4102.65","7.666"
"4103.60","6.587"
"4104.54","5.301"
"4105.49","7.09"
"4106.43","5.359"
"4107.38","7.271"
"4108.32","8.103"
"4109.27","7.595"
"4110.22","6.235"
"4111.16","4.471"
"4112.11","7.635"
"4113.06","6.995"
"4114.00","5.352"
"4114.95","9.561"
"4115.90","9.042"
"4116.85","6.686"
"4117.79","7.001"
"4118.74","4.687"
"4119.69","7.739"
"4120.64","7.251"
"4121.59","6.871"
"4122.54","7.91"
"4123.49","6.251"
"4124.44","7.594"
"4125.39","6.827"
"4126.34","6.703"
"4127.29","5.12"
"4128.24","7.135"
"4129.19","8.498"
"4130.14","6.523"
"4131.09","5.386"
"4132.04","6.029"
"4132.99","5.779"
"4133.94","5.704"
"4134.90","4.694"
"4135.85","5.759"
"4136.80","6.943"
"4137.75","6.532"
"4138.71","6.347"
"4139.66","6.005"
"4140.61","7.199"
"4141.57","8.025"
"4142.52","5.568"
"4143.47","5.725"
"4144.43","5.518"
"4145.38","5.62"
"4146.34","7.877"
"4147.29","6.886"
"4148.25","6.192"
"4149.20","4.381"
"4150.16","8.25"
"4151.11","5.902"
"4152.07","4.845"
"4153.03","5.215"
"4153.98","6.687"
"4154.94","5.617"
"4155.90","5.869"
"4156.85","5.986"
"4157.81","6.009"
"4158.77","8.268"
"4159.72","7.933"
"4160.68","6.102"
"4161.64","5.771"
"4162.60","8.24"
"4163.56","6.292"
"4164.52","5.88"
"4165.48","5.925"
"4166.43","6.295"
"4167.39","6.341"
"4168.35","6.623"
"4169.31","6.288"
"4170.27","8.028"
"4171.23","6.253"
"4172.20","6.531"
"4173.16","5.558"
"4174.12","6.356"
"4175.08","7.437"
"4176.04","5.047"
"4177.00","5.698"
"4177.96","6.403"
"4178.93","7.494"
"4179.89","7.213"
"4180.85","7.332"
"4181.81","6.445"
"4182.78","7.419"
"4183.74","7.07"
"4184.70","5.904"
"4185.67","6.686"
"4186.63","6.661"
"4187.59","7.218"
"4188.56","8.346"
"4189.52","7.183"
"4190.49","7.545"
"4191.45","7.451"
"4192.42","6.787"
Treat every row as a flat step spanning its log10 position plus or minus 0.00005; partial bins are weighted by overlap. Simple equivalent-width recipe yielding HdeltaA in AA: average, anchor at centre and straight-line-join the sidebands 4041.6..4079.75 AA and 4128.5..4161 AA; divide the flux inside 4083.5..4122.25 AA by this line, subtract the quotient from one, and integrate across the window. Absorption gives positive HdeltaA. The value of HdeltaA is -2.8 AA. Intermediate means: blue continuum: 6.5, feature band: 6.86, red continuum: 6.3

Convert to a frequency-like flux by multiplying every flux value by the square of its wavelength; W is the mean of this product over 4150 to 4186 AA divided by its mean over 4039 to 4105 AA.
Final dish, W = 1.0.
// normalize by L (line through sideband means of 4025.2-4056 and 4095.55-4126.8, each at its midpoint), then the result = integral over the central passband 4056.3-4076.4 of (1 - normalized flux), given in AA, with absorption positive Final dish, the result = 1.36 AA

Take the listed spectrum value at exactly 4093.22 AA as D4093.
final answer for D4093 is 8.731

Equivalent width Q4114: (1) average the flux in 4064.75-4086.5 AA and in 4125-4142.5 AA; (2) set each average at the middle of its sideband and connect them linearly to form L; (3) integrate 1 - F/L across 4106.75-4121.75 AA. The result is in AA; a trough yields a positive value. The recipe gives -1.3 AA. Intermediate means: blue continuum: 6.57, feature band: 7.02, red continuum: 6.38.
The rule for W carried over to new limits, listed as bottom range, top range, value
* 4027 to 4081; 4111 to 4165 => 1.04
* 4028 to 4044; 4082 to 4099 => 1.09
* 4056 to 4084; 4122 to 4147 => 1.04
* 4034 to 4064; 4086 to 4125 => 1.08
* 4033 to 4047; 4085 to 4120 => 1.12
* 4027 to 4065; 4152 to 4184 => 1.06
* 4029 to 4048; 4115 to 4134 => 1.10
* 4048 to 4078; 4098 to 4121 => 1.05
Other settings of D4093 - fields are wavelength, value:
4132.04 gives 6.029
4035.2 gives 7.466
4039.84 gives 7.395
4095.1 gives 7.823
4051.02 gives 7.795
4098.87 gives 6.352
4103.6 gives 6.587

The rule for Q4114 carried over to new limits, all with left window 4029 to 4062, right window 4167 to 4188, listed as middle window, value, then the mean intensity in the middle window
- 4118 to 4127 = -0.3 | 6.83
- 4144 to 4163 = 0.8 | 6.35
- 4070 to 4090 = -0.5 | 6.76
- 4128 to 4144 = 0.7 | 6.33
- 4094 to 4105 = 0.4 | 6.39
